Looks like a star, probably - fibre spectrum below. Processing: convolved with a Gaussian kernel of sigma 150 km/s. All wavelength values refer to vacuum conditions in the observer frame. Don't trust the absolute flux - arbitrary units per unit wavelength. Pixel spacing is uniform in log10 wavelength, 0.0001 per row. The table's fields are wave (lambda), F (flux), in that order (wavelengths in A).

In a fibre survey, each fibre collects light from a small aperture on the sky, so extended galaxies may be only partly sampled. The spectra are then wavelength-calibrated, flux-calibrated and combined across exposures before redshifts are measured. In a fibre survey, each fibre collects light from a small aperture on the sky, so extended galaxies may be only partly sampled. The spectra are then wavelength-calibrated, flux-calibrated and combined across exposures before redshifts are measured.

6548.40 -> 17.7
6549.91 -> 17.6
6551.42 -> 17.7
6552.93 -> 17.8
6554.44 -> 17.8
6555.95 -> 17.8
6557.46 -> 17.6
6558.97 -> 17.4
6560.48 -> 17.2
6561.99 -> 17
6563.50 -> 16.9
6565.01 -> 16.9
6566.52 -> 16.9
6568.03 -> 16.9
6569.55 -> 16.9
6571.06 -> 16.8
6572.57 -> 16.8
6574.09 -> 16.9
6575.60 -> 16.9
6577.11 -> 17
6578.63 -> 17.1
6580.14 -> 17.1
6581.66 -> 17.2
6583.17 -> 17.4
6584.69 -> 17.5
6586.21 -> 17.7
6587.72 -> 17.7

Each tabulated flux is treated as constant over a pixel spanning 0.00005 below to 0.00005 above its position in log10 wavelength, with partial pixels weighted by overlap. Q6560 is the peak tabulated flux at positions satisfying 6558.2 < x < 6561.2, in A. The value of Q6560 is 17.4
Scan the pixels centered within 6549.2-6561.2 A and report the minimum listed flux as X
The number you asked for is 17.2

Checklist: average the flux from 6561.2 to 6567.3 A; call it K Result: 16.9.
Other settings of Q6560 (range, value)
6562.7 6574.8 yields 16.9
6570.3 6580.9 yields 17.1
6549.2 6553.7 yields 17.8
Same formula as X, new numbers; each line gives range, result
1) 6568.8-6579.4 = 16.8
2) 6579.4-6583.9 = 17.1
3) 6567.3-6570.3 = 16.9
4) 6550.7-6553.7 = 17.7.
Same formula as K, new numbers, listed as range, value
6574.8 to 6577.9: 17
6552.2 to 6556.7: 17.8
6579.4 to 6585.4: 17.3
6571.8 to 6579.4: 17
